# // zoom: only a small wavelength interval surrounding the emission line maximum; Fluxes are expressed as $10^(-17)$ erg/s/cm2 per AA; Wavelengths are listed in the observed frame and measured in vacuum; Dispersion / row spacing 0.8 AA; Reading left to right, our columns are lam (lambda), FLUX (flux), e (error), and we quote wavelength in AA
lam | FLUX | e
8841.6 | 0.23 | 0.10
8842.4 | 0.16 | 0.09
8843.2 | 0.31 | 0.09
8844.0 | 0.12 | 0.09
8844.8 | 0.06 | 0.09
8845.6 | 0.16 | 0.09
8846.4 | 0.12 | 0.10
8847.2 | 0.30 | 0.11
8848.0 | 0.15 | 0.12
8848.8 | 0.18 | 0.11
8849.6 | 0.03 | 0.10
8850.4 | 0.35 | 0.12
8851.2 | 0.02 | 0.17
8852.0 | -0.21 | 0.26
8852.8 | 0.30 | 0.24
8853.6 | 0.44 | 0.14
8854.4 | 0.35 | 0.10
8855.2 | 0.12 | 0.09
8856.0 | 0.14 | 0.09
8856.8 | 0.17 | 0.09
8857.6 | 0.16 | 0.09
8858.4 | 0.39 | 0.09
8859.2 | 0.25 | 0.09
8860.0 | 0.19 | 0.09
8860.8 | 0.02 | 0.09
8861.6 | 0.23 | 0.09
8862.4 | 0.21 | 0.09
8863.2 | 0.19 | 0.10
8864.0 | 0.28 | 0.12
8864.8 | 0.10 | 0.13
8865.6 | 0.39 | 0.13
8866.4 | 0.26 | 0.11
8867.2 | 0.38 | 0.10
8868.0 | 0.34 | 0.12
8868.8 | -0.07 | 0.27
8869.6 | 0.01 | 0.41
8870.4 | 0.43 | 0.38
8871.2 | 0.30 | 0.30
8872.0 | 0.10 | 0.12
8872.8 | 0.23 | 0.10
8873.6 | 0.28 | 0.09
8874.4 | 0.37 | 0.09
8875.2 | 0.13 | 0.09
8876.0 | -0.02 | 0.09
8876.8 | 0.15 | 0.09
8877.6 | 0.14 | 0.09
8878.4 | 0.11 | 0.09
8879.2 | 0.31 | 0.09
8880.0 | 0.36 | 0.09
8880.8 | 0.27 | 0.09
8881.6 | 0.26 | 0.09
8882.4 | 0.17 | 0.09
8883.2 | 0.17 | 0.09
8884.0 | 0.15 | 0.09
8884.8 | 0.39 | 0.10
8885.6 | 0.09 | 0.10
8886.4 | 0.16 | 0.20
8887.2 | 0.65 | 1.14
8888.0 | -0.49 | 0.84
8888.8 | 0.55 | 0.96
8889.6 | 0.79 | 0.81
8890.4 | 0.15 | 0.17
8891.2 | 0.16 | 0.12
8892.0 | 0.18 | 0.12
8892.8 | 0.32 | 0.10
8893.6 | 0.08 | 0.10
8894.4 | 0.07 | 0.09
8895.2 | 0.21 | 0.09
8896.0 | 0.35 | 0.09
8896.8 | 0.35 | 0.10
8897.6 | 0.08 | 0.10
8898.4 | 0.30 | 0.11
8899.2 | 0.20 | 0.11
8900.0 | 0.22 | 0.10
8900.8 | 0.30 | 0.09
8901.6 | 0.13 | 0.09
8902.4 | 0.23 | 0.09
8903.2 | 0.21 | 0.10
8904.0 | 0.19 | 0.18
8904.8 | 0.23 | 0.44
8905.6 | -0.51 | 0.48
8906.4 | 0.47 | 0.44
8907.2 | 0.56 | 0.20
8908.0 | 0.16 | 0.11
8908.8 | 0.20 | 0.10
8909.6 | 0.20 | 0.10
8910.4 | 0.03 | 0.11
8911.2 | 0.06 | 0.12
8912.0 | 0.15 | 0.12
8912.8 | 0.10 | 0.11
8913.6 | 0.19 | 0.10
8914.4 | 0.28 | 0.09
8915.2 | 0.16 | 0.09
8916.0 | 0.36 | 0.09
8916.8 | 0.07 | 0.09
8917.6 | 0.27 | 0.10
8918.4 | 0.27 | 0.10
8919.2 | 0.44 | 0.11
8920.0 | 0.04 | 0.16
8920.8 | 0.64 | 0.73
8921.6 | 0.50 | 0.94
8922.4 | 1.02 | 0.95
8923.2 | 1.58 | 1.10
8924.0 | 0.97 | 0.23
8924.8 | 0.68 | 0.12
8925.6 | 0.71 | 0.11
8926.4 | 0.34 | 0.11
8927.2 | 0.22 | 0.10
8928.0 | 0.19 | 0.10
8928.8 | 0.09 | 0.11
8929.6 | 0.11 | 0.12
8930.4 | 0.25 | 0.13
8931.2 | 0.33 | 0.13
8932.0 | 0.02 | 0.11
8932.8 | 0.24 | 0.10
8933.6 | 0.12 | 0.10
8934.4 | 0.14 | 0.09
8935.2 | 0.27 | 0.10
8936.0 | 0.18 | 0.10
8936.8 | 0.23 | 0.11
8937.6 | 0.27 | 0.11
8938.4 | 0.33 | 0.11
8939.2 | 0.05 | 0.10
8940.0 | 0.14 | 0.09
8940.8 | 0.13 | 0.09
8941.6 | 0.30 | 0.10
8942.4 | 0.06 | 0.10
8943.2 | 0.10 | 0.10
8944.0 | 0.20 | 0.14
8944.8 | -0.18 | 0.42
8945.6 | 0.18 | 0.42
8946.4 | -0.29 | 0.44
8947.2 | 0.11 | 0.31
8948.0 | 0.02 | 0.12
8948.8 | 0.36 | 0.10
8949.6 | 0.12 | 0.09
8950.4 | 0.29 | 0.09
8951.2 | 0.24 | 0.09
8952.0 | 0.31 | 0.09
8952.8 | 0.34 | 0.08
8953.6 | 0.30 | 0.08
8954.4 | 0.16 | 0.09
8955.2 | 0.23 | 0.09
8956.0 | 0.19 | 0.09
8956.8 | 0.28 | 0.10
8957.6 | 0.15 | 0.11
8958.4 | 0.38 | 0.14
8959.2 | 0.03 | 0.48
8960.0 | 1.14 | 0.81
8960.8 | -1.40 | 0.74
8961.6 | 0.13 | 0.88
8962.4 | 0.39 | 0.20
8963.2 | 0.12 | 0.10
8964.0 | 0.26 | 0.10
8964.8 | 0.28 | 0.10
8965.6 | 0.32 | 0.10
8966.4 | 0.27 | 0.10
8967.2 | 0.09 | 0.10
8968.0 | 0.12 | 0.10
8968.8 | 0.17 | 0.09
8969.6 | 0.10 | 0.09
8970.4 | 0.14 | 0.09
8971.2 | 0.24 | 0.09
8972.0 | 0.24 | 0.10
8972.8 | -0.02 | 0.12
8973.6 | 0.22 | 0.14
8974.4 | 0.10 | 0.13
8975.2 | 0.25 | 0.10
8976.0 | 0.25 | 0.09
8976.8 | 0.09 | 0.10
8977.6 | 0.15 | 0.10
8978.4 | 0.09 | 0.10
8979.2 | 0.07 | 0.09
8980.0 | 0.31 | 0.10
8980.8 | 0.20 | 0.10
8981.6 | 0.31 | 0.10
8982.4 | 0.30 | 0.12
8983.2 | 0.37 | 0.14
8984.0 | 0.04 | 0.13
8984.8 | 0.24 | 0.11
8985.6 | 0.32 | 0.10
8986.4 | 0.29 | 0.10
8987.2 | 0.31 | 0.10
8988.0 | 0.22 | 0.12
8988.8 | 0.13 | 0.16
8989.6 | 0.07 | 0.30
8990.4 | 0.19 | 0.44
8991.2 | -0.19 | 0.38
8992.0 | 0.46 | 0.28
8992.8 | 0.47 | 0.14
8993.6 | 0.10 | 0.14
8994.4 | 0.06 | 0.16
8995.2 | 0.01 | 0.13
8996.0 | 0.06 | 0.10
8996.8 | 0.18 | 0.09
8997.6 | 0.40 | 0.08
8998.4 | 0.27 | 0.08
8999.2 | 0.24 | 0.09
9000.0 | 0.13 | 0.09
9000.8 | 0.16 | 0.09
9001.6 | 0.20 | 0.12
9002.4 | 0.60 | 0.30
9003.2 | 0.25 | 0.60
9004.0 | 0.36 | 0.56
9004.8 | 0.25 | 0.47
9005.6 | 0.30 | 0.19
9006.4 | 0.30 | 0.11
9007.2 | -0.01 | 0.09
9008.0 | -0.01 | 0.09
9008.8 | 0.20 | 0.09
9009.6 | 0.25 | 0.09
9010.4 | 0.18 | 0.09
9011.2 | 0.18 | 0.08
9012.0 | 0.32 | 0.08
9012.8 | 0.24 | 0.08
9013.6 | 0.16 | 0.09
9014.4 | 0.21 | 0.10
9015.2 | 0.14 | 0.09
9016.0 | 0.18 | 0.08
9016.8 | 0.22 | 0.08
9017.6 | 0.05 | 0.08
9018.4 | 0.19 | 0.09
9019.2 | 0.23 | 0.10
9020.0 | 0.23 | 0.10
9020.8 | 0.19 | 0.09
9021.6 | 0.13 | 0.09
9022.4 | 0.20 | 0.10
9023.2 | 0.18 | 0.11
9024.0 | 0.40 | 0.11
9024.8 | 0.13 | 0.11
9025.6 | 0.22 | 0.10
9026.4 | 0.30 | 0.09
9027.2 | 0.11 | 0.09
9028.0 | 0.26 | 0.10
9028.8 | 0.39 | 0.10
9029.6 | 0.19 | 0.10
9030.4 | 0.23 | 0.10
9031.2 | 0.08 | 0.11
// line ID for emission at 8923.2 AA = [O III]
